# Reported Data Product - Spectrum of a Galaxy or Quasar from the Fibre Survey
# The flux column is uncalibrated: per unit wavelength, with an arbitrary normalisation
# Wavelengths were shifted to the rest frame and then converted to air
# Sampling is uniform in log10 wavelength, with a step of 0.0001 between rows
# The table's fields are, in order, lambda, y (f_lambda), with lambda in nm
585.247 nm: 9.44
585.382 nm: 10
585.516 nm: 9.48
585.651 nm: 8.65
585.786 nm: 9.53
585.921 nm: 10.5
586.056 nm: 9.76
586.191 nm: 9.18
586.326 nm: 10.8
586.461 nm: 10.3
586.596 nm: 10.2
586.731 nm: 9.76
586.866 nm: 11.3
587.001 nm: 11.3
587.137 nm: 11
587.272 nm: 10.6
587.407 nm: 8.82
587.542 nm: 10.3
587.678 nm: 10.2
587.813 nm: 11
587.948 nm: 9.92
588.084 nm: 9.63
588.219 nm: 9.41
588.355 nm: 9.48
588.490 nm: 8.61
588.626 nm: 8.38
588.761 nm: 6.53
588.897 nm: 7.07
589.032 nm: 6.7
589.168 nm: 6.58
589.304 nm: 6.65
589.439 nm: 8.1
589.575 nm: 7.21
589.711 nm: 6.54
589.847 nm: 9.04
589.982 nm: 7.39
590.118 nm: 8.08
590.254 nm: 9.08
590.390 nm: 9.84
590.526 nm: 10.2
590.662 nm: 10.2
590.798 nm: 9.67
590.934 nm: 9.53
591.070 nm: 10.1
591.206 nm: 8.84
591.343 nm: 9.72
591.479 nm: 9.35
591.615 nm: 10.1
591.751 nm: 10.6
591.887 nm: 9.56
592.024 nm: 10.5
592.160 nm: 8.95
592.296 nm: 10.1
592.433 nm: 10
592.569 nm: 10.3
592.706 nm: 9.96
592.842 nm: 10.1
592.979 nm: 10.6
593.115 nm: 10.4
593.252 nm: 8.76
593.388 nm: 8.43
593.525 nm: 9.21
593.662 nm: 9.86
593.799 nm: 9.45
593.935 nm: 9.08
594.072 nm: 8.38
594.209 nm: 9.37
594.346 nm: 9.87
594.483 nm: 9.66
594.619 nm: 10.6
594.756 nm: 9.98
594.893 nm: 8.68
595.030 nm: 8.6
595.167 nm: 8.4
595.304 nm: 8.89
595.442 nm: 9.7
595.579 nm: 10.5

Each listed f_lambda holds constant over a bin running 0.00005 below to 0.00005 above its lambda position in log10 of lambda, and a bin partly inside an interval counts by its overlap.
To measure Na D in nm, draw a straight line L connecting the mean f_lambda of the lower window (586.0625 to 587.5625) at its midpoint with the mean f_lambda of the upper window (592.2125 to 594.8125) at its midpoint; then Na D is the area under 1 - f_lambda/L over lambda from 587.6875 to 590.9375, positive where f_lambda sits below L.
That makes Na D 0.493 nm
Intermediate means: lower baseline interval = 10.3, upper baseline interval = 9.69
